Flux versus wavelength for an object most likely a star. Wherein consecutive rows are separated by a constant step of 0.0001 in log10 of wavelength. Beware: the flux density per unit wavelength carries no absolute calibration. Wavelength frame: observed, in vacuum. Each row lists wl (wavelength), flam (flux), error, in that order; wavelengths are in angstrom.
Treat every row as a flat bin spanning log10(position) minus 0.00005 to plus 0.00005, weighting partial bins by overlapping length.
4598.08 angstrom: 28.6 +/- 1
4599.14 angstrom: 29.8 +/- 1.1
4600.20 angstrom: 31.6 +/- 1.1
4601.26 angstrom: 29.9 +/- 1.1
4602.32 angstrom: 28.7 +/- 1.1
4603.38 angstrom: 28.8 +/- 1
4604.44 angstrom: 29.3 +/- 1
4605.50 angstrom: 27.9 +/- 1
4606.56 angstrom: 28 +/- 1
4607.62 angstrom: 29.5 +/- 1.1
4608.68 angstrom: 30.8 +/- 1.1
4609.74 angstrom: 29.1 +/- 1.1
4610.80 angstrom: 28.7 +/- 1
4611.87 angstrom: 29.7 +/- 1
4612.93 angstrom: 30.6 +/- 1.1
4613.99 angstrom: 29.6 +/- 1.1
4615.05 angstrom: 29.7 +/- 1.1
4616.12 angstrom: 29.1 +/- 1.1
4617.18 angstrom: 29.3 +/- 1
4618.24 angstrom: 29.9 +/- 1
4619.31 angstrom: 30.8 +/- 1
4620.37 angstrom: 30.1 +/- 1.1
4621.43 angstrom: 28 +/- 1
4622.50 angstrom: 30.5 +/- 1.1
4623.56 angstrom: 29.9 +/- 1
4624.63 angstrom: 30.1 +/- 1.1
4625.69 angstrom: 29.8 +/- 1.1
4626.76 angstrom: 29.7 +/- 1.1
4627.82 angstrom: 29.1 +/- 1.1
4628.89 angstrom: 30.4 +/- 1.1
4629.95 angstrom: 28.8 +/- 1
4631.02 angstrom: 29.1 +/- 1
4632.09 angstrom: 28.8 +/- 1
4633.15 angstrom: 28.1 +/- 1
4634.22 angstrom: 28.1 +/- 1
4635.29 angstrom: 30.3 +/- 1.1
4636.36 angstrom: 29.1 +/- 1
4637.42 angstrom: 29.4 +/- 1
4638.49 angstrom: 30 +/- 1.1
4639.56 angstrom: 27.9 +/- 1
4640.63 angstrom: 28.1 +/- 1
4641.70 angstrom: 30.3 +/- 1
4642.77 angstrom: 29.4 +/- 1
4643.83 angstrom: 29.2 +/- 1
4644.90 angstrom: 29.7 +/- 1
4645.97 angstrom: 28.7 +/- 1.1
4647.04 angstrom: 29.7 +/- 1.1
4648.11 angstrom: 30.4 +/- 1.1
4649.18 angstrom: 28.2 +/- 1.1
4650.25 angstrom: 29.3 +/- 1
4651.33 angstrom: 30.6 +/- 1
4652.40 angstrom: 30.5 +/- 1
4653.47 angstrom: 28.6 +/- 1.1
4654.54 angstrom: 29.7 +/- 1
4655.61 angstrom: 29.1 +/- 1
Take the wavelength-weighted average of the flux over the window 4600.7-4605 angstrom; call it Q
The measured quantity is 29.2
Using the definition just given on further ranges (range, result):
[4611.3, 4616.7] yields 29.7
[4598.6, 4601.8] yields 30.4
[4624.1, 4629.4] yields 29.8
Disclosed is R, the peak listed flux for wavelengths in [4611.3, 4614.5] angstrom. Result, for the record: 30.6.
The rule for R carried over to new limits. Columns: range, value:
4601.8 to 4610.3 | 30.8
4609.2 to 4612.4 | 29.7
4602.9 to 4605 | 29.3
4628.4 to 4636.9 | 30.4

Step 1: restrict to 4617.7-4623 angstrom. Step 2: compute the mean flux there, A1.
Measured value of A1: 29.8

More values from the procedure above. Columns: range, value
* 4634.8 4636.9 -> 29.8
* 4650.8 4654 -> 29.9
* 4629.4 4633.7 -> 28.7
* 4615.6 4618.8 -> 29.4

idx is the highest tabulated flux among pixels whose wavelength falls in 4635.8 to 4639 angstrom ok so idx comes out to 30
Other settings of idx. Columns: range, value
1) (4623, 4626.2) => 30.1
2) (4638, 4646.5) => 30.3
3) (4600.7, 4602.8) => 29.9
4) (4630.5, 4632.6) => 29.1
